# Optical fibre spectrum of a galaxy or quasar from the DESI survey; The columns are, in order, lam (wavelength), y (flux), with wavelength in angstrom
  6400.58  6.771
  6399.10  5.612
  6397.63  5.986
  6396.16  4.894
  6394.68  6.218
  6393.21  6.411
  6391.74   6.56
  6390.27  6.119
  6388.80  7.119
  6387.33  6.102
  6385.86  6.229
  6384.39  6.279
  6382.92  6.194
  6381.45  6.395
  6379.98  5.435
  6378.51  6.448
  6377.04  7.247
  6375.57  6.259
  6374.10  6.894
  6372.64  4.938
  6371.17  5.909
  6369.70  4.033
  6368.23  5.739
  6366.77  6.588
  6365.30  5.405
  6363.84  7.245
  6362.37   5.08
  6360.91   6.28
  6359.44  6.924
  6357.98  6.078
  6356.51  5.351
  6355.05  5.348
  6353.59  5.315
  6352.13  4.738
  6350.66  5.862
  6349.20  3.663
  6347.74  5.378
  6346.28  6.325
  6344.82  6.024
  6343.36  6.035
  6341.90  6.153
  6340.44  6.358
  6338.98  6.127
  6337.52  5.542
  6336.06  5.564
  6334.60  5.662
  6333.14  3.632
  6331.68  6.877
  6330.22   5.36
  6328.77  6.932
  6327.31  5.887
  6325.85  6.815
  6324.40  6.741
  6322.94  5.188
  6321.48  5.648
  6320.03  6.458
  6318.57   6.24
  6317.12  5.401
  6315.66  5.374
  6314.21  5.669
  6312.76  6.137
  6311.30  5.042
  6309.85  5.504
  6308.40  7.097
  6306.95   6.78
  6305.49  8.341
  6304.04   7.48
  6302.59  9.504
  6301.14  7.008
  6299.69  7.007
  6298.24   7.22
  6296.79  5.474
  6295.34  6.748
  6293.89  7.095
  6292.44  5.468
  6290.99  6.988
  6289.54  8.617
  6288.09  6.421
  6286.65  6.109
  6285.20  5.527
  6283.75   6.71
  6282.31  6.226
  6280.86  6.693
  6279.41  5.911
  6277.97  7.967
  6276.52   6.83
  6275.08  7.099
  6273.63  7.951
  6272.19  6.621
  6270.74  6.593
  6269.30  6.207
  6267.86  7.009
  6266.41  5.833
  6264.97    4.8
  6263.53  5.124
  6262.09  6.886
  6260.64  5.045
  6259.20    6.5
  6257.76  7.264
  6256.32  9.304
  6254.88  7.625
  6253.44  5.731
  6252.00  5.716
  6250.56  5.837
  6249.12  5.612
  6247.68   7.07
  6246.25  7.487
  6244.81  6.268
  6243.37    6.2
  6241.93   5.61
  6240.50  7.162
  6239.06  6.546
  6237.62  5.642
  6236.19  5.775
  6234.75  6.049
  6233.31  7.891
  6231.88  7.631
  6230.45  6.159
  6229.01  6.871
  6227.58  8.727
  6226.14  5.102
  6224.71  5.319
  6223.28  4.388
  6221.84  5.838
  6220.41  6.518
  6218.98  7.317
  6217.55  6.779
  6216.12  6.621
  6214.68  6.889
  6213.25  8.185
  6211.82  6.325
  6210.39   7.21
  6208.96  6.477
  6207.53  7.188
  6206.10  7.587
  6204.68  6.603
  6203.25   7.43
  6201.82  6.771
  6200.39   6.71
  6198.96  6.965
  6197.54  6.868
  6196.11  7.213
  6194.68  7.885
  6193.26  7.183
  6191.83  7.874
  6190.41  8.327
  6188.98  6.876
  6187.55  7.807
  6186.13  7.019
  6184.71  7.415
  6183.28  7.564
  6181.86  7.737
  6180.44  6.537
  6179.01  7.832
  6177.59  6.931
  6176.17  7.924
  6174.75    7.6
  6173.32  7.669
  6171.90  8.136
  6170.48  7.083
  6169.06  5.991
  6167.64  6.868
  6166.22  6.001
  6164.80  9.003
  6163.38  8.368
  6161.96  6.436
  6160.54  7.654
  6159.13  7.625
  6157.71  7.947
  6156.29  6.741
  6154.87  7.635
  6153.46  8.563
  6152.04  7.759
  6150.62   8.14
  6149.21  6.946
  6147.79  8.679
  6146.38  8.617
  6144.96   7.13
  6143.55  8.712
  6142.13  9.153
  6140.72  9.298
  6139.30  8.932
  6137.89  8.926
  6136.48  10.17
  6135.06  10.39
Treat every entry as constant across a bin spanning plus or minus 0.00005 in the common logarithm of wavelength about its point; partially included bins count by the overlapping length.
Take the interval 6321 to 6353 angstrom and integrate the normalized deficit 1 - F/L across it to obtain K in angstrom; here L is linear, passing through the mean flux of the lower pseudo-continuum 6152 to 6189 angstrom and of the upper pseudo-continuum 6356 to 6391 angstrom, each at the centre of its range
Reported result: 3.0 angstrom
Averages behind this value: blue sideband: 7.44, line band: 5.75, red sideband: 6.1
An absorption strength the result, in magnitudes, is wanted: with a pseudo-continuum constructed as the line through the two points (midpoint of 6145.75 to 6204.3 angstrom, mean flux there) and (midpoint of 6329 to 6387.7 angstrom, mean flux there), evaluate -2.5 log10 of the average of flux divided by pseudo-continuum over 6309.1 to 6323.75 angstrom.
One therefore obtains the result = 0.097 mag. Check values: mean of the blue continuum 7.46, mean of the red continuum 5.83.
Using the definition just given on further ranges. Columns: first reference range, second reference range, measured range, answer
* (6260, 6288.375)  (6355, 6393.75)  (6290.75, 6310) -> -0.12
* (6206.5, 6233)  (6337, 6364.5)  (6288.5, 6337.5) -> -0.06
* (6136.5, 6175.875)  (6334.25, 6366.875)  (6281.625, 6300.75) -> -0.03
